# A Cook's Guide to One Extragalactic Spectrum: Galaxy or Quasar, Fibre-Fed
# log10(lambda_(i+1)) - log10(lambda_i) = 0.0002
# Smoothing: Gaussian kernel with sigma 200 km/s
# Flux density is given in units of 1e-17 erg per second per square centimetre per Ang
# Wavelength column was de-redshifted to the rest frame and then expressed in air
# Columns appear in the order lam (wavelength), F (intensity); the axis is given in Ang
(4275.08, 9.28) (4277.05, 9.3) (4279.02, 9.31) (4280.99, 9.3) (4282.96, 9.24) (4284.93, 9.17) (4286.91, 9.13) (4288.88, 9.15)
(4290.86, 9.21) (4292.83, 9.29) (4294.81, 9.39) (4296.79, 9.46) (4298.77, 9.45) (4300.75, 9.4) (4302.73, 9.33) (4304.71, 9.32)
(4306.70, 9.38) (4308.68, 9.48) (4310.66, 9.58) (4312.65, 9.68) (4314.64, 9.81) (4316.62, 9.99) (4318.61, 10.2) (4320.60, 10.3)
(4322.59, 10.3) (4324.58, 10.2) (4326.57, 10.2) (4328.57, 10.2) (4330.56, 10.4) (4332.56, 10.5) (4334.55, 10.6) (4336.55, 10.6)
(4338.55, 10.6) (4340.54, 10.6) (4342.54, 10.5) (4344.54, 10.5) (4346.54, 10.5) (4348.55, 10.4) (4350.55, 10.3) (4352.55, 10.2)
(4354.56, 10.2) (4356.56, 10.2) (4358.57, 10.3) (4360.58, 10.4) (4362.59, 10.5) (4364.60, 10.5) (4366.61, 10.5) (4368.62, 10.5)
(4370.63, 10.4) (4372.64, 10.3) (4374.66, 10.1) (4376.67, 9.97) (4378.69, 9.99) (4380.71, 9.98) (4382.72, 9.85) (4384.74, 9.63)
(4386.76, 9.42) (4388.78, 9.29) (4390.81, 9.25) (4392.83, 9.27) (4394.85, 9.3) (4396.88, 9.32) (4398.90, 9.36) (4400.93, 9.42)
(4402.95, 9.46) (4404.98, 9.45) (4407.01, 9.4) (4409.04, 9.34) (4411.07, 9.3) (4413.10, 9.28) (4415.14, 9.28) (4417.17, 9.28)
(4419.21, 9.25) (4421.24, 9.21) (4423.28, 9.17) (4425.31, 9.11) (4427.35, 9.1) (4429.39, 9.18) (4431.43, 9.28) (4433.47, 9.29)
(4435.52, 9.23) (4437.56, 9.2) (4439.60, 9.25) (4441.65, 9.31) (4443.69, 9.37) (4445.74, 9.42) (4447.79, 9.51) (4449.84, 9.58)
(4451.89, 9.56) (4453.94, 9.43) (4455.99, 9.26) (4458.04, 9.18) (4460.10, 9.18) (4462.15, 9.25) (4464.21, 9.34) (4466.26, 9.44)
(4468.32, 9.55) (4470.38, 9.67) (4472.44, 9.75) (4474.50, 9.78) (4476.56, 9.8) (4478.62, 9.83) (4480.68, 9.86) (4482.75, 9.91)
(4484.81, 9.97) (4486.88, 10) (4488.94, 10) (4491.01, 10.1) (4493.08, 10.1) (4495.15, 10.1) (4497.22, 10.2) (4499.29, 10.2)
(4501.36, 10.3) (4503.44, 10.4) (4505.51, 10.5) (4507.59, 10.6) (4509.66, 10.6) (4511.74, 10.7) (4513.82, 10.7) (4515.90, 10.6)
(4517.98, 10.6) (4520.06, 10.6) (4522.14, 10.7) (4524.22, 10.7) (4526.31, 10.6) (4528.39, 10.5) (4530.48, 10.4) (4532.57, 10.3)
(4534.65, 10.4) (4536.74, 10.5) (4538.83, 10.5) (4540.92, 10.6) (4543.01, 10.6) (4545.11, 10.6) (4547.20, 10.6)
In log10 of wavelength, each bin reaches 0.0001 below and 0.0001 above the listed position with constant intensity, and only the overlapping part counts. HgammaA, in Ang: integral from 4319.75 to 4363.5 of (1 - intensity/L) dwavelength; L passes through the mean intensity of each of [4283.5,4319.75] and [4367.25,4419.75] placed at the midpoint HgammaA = -3.95 Ang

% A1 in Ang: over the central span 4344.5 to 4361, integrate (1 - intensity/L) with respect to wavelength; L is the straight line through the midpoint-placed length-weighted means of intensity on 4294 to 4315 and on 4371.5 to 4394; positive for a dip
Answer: -1.2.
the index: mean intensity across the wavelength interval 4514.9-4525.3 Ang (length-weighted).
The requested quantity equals 10.6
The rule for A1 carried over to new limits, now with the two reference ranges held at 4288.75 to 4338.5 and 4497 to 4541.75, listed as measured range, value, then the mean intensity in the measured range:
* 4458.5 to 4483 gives 1.80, 9.59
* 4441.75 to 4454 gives 0.97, 9.47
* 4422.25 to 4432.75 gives 1.07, 9.17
